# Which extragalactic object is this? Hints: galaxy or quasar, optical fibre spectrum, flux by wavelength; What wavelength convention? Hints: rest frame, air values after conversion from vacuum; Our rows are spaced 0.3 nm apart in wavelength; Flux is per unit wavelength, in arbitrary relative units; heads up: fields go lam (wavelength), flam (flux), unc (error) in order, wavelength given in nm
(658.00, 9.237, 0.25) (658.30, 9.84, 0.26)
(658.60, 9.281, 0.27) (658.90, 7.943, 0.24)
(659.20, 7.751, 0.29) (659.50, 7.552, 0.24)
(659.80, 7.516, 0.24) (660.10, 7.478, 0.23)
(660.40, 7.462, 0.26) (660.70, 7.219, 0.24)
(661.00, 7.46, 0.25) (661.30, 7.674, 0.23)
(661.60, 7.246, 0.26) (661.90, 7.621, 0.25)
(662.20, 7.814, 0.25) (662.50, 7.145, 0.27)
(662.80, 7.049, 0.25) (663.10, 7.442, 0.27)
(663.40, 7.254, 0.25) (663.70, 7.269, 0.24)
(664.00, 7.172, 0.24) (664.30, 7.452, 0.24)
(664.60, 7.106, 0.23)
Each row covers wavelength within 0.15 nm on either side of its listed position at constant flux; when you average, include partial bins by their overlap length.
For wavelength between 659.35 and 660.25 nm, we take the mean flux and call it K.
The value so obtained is 7.52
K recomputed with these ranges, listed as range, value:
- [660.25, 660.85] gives 7.34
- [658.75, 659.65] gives 7.75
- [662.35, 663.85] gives 7.23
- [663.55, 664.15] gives 7.22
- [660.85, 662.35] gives 7.56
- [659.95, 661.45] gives 7.46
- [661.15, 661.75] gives 7.46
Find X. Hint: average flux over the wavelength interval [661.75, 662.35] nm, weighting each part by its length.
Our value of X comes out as 7.72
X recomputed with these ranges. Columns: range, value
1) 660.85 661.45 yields 7.57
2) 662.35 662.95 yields 7.1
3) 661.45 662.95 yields 7.38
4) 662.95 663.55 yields 7.35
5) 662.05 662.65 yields 7.48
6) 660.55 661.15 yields 7.34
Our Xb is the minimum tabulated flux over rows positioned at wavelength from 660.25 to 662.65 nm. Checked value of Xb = 7.145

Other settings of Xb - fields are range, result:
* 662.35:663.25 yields 7.049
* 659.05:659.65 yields 7.552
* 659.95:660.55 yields 7.462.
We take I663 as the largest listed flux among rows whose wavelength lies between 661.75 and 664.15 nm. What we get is 7.814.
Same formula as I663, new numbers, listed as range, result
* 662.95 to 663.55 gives 7.442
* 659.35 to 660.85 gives 7.552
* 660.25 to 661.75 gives 7.674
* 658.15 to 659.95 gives 9.84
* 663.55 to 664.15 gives 7.269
